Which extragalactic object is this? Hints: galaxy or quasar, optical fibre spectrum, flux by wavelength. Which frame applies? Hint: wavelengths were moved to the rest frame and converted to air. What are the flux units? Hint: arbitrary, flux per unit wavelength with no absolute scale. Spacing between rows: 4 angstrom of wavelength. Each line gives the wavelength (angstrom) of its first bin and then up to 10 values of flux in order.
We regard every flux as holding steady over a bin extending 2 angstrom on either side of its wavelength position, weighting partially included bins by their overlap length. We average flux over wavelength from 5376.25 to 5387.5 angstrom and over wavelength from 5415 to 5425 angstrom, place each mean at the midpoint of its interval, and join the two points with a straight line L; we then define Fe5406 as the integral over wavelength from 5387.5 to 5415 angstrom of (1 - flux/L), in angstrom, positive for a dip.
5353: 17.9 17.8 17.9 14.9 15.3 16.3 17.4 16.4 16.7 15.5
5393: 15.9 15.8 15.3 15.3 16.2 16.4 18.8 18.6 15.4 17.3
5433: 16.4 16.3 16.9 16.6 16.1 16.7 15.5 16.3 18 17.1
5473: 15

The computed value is 2.5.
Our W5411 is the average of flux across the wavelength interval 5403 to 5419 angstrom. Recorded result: 16.7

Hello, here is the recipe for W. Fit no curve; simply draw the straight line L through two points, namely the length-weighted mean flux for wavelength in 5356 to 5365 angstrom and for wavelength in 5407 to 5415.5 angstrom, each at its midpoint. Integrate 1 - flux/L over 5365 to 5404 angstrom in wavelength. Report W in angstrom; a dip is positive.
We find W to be 2.0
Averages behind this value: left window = 17.2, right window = 16.4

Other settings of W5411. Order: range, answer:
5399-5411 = 15.6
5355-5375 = 16.4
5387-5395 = 15.7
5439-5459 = 16.4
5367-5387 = 16.4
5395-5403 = 15.6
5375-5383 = 16.9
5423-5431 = 16.4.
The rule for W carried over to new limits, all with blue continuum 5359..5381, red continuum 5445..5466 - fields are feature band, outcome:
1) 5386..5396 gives 0.4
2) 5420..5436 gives -0.3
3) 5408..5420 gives -0.7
